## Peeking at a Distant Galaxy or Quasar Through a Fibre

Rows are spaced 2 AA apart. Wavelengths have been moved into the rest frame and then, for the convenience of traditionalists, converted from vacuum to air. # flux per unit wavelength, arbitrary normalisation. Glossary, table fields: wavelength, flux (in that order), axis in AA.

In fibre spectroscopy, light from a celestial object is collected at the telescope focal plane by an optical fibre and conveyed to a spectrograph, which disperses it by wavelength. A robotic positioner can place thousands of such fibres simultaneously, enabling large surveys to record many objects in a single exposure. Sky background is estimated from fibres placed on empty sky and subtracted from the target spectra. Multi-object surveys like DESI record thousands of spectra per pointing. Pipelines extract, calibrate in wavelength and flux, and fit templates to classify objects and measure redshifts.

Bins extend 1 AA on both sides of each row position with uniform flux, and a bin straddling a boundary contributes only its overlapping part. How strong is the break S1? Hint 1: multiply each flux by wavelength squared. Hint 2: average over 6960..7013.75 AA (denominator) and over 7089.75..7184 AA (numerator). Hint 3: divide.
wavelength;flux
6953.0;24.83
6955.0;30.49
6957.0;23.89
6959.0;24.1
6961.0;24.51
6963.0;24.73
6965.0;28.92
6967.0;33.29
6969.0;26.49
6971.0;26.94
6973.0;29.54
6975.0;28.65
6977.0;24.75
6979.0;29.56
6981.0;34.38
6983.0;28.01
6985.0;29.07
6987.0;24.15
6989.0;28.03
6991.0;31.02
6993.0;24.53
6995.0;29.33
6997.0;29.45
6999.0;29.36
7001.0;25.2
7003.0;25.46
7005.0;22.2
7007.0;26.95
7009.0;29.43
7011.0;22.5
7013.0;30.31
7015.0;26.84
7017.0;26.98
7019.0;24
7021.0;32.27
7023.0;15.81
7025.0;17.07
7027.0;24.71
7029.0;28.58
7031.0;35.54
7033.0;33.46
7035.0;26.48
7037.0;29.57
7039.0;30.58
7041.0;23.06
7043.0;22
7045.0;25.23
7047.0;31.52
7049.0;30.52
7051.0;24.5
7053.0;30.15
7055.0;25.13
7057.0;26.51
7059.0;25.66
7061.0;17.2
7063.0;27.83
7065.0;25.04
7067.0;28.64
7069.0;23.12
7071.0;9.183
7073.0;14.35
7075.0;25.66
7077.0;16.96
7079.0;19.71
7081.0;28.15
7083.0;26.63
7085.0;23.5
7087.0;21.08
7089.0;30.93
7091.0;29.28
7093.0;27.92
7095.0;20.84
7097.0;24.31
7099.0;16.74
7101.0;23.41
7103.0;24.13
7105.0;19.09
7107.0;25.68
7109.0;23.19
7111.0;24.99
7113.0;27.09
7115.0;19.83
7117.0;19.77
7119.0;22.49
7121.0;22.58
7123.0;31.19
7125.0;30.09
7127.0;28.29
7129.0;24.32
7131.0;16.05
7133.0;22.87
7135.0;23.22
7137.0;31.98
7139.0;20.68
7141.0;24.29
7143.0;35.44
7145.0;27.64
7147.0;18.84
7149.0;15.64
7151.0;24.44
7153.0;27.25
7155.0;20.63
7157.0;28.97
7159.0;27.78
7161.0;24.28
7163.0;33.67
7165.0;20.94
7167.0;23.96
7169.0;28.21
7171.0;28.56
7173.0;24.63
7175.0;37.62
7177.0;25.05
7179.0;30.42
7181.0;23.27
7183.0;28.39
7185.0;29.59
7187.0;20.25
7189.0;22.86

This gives 0.9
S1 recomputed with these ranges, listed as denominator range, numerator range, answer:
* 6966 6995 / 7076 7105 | 0.86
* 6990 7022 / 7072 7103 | 0.88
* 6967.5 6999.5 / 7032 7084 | 0.89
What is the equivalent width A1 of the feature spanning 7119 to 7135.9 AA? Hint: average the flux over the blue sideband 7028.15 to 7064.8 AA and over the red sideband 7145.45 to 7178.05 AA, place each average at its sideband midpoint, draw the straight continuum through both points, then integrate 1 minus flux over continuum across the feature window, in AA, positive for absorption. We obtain 1.0 AA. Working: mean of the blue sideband 27.4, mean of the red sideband 25.7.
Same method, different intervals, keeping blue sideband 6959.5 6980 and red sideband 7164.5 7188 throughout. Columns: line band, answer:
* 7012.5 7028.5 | 1.6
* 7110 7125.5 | 1.4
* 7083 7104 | 2.2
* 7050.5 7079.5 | 4.9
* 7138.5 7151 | 1.4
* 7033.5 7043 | 0.1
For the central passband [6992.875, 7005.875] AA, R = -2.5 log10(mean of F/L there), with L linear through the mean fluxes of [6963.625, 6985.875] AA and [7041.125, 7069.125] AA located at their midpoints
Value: 0.05 mag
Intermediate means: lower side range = 29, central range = 26.7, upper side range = 25.9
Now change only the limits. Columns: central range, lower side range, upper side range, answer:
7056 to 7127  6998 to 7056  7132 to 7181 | 0.12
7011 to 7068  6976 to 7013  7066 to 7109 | -0.06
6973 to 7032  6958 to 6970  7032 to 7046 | 0.00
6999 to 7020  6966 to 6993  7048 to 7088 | 0.03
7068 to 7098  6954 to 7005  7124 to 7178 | 0.16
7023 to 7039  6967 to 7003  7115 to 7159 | -0.01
